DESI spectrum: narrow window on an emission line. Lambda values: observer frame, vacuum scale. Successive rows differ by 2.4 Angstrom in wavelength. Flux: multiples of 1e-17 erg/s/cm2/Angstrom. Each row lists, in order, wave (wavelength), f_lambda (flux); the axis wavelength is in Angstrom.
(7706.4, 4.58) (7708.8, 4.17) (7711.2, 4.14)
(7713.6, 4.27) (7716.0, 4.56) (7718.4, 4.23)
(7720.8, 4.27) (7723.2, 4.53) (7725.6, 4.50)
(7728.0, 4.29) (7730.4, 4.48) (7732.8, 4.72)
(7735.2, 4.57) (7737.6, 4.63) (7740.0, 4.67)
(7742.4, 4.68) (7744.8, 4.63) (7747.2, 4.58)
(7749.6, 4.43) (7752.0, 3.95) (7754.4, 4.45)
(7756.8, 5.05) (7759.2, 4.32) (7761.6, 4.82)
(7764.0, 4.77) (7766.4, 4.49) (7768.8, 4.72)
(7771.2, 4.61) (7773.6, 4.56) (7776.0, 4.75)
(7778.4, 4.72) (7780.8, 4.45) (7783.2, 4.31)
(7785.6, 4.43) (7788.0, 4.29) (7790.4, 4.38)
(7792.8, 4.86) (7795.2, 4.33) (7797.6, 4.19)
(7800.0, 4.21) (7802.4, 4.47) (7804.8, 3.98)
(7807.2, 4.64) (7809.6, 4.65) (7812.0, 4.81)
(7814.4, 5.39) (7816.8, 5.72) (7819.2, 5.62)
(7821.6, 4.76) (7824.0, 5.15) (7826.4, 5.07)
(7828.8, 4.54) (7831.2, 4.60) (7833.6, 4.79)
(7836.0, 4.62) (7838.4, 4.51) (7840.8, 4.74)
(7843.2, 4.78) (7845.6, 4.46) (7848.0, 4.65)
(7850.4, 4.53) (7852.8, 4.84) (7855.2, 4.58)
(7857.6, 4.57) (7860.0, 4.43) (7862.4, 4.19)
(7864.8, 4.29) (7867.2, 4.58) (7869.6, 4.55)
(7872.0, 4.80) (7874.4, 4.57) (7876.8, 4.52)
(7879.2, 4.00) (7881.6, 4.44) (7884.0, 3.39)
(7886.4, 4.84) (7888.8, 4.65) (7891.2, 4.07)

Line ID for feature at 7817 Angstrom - [N II] 6583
